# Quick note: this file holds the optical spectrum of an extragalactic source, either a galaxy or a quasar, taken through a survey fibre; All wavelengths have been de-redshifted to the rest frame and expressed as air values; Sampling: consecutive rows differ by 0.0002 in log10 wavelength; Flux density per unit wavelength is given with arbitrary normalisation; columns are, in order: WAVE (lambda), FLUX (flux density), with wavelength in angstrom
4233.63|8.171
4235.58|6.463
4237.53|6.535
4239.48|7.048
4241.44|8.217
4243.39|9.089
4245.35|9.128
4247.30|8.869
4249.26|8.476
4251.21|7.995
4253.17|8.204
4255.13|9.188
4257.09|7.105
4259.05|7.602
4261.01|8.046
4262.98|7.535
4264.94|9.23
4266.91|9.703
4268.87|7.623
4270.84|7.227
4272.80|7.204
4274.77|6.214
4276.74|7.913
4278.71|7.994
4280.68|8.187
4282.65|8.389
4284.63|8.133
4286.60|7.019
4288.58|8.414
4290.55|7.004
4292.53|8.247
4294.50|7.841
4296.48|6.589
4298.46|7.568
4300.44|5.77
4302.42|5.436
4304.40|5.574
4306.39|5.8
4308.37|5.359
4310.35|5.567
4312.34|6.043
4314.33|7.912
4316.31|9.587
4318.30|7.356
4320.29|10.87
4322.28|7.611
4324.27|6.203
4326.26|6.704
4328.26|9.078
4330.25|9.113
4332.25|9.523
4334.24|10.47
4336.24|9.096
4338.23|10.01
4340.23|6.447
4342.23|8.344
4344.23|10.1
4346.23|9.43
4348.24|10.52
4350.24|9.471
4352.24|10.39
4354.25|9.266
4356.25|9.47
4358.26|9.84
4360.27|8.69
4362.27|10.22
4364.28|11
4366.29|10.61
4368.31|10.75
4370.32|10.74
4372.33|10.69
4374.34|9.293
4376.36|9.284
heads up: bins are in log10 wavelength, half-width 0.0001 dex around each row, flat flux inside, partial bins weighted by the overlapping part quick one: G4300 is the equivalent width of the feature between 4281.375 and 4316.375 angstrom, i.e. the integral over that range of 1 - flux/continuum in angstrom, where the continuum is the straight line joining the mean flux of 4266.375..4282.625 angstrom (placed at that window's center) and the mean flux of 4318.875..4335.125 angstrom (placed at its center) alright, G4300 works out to 5.1 angstrom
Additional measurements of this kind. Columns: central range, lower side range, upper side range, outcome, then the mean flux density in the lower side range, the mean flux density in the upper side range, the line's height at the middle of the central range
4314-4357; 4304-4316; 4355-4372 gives -4.74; 6.27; 10.2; 8.13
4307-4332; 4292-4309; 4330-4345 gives 0.63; 6.44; 9.12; 7.82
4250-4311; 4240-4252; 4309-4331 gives 5.91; 8.58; 7.77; 8.2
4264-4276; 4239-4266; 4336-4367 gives 0.91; 8.29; 9.56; 8.51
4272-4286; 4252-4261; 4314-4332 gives 0.73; 8.03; 8.33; 8.13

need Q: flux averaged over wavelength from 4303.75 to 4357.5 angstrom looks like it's 8.37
